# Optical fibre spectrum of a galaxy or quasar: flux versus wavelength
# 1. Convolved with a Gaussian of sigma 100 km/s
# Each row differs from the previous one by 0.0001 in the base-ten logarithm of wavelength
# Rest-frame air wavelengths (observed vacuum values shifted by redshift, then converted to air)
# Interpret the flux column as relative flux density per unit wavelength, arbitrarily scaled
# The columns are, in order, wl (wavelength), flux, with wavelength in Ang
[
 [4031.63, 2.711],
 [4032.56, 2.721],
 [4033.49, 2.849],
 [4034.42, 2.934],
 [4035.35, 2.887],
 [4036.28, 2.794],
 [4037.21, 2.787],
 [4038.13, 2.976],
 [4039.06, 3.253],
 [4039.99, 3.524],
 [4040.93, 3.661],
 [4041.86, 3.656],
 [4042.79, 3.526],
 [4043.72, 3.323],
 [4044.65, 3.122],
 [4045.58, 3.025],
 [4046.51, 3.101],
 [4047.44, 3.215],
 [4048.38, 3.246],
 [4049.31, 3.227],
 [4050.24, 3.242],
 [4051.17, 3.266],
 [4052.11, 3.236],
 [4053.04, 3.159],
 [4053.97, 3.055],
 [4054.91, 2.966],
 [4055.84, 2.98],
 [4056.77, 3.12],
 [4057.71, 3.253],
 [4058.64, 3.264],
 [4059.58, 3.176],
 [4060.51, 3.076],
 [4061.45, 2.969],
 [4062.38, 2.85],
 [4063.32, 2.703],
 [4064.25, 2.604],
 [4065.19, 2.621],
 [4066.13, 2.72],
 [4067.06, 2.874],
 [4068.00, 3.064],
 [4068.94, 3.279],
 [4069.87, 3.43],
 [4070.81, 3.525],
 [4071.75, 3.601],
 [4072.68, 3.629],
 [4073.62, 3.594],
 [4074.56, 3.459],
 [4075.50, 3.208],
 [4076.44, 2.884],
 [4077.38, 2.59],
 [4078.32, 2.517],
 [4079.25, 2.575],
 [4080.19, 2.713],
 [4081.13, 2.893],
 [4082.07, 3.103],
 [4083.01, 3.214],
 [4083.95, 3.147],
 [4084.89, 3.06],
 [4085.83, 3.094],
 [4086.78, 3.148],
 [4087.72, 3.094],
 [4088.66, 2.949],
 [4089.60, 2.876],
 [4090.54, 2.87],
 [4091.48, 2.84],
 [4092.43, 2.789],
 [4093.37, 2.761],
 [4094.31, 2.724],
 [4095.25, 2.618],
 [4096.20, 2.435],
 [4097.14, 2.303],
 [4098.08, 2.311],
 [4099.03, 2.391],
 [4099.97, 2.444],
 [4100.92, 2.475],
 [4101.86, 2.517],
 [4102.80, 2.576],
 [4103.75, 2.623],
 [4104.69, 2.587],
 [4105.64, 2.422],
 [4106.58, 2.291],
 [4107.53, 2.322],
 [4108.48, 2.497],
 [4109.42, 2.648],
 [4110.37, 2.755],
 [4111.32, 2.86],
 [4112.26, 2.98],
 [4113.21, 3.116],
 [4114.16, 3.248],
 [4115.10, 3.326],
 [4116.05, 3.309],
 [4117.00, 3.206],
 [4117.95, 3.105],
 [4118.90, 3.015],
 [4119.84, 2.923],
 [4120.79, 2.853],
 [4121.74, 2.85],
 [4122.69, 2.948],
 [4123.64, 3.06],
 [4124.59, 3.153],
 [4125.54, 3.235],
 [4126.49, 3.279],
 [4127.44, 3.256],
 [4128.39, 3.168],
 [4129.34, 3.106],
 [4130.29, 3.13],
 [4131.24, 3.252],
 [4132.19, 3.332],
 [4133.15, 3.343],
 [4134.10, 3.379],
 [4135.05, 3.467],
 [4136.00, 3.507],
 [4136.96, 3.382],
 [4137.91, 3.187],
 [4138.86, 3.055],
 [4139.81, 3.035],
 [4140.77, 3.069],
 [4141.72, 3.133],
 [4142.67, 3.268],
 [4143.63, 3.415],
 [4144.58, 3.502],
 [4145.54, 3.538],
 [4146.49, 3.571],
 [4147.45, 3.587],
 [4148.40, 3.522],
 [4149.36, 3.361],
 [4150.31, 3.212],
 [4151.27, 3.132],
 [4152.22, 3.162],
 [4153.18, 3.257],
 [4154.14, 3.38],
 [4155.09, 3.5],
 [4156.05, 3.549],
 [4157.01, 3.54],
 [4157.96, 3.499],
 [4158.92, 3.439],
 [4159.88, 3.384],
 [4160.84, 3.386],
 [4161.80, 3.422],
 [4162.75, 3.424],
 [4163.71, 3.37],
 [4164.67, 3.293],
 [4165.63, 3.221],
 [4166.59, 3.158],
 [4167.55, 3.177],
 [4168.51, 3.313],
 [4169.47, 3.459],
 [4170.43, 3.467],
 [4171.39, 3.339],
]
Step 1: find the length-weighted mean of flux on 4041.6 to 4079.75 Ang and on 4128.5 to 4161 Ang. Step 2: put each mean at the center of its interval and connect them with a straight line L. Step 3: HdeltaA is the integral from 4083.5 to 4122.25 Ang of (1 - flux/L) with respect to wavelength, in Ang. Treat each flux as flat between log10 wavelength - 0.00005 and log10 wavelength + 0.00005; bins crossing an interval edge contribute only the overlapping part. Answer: 5.3 Ang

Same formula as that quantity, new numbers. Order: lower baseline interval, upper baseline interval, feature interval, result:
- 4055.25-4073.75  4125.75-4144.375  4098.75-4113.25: 2.8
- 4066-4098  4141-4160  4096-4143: 3.9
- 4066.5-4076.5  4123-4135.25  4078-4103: 4.1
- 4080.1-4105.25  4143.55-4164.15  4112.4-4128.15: -0.3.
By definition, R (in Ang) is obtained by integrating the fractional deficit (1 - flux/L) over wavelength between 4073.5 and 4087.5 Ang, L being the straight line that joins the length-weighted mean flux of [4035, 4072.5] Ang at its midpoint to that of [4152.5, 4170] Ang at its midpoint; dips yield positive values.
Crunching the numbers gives 0.9 Ang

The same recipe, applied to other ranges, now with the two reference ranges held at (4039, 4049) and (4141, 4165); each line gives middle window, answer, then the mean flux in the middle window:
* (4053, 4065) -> 1.2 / 3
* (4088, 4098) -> 1.9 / 2.71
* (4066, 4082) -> 1.2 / 3.1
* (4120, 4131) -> 0.9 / 3.09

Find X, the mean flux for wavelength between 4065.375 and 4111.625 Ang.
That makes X 2.84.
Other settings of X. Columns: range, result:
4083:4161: 3.05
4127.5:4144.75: 3.26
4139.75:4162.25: 3.37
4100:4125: 2.83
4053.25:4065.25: 2.99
